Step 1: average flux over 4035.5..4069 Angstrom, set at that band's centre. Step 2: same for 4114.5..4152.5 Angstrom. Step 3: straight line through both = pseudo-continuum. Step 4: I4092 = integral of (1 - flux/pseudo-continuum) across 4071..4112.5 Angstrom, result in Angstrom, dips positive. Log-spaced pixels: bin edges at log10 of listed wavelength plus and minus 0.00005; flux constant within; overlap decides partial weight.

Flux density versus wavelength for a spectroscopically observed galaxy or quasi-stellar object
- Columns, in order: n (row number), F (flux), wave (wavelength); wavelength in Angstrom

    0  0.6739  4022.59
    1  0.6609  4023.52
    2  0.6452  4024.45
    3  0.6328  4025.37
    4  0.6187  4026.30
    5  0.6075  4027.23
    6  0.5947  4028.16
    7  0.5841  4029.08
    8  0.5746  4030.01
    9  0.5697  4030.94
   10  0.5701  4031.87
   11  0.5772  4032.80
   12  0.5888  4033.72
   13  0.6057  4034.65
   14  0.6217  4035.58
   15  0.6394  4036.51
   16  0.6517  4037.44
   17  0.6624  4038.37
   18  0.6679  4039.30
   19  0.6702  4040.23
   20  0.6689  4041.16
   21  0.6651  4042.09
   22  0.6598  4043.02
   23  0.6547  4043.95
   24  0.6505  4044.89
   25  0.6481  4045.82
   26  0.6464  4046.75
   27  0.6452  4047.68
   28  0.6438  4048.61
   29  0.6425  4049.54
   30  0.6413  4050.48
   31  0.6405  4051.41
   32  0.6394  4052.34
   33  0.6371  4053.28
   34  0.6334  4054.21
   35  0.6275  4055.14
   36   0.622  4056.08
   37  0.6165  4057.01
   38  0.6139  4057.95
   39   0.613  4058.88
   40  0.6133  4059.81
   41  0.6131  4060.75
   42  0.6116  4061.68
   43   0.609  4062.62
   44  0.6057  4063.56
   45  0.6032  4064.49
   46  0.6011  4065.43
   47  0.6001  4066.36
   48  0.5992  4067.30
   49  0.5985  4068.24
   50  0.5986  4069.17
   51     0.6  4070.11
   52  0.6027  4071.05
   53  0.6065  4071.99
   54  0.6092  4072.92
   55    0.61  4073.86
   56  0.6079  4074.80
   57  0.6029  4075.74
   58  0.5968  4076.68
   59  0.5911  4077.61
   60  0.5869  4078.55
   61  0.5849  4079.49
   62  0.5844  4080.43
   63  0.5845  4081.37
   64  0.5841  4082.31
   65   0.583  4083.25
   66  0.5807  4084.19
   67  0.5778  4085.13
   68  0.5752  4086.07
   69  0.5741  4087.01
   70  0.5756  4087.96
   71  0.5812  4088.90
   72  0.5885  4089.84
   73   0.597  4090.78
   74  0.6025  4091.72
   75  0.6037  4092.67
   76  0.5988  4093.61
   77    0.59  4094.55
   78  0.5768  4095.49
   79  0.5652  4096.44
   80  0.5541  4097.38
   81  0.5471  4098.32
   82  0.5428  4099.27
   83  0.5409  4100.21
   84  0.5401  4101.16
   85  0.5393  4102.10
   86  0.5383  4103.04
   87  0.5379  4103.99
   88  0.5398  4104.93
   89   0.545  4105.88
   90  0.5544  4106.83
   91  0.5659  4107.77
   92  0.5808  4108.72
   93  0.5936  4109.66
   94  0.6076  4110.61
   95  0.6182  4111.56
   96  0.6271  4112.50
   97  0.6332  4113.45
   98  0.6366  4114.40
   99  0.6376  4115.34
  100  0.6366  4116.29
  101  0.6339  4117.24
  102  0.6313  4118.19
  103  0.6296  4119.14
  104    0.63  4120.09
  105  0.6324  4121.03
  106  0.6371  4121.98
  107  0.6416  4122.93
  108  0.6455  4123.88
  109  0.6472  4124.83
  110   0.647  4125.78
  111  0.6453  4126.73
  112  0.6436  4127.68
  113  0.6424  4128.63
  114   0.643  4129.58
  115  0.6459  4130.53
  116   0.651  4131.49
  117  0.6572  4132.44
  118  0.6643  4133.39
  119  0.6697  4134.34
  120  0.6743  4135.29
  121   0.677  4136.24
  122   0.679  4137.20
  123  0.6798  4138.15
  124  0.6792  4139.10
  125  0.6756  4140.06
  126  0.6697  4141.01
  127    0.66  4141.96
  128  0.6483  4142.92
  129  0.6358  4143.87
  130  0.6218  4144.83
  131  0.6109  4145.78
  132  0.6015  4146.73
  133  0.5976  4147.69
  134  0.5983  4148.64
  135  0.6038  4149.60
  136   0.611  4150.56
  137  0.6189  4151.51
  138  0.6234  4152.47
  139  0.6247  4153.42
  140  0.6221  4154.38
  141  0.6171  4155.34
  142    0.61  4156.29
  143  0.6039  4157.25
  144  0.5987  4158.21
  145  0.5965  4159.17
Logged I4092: 3.78 Angstrom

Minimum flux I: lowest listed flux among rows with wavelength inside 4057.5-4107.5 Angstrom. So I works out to 0.5379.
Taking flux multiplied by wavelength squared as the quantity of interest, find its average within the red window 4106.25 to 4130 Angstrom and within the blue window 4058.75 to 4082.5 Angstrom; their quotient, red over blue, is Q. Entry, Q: 1.07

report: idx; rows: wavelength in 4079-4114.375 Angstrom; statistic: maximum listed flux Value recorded 0.6332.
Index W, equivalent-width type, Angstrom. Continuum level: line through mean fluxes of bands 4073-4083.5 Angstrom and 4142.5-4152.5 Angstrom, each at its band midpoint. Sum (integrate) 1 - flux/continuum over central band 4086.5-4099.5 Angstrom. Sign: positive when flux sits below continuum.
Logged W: 0.4 Angstrom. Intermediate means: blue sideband 0.593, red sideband 0.615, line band 0.579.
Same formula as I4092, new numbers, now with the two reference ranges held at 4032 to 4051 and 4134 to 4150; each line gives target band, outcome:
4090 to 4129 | 2.76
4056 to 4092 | 2.55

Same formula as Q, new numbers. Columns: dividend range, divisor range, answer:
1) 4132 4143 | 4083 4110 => 1.20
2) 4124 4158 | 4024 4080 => 1.08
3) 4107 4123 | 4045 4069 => 1.02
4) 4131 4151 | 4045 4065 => 1.07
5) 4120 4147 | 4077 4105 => 1.16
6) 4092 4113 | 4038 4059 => 0.91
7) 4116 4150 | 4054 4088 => 1.11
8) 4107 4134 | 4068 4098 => 1.09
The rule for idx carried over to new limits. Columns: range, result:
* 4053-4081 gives 0.6371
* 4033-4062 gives 0.6702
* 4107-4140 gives 0.6798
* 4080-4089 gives 0.5845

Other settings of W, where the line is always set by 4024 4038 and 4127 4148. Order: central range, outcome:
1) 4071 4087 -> 0.89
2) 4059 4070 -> 0.27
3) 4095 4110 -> 1.96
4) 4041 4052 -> -0.67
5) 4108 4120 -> 0.38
